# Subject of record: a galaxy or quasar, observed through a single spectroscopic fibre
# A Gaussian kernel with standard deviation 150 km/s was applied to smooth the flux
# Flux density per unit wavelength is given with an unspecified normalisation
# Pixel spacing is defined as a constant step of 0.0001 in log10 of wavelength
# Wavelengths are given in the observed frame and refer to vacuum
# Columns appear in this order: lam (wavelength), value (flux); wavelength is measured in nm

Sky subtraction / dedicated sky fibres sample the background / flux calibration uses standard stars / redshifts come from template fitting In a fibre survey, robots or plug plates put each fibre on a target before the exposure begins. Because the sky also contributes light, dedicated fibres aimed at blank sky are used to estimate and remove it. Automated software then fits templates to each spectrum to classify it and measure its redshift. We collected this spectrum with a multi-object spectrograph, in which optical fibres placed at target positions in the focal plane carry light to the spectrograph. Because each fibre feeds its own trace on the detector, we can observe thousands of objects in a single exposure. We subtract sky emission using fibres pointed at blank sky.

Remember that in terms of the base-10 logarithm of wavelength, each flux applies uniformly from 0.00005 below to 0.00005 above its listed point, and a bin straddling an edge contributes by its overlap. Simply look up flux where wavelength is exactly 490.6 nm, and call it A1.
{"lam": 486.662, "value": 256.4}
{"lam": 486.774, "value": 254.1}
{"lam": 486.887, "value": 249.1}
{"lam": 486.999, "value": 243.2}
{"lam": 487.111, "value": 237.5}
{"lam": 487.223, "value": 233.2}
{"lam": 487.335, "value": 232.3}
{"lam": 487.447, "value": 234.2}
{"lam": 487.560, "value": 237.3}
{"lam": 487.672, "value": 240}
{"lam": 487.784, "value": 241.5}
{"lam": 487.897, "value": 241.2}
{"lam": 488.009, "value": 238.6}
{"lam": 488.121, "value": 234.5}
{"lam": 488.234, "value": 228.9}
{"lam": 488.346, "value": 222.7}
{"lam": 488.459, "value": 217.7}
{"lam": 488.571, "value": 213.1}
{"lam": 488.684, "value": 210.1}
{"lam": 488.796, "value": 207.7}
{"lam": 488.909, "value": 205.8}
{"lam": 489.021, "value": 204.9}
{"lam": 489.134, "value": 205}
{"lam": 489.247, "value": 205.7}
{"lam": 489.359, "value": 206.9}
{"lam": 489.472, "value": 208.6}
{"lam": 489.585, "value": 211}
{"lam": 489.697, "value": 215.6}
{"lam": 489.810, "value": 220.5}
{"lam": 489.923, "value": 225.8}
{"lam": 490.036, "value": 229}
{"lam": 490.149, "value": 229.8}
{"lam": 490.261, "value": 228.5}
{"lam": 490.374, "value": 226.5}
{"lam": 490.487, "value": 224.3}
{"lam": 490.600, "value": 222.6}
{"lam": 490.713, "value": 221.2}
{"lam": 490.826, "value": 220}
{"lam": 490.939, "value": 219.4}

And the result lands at 222.6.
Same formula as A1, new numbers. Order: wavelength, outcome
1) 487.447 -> 234.2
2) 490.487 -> 224.3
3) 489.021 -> 204.9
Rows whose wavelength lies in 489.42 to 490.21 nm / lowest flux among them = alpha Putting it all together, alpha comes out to 208.6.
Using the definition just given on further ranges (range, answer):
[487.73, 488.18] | 234.5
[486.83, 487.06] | 243.2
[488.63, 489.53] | 204.9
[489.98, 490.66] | 222.6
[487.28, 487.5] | 232.3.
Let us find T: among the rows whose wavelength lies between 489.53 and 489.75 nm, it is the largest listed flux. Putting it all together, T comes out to 215.6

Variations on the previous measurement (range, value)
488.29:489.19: 222.7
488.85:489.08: 205.8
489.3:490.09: 229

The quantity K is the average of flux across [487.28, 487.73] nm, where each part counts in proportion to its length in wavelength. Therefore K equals 236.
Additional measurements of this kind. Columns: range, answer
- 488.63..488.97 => 208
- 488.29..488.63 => 218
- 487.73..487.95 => 241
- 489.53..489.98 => 218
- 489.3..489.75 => 211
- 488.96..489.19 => 205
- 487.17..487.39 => 233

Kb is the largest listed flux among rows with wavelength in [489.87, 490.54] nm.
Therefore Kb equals 229.8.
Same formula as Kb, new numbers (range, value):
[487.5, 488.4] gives 241.5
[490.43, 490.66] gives 224.3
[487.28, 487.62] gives 237.3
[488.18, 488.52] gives 228.9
